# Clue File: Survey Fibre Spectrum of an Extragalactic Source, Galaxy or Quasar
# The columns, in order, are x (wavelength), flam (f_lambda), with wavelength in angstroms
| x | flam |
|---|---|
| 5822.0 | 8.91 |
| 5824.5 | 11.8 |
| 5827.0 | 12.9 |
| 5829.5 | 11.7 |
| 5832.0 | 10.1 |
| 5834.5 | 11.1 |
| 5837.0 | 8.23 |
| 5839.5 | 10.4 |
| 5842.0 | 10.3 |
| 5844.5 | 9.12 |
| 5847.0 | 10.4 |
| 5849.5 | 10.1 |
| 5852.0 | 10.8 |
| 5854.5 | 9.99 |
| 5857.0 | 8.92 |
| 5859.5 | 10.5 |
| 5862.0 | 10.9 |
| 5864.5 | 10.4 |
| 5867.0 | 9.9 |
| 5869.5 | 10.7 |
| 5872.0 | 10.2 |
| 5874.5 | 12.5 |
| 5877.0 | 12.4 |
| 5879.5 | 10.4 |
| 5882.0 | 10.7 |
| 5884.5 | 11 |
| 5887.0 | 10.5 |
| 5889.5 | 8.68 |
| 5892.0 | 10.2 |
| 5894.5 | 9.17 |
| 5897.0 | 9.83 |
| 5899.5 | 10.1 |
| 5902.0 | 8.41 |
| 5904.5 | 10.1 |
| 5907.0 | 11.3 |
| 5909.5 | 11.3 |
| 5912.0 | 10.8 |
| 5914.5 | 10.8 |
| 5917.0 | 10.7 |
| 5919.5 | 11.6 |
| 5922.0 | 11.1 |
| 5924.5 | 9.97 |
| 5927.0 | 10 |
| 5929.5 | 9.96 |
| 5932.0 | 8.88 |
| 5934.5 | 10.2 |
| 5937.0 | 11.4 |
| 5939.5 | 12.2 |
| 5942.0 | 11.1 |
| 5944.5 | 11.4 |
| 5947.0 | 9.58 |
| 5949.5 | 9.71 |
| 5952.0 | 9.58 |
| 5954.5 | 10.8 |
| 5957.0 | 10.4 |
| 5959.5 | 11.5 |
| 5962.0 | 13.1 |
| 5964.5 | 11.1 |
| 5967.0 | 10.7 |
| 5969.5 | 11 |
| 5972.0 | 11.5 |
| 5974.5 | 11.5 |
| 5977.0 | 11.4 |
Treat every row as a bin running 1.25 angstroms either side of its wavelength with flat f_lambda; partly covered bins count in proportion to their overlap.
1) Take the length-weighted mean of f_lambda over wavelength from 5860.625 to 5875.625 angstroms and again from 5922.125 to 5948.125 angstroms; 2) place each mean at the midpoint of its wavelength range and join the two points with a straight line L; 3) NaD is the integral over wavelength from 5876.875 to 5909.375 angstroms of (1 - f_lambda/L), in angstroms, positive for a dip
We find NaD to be 1.5 angstroms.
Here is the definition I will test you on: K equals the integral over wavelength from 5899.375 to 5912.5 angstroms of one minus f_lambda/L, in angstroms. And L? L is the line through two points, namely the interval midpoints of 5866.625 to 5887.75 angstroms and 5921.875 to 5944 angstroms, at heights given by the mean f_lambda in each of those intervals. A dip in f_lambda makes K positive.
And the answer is 0.5 angstroms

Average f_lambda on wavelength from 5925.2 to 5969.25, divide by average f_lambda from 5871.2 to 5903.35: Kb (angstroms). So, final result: 1.0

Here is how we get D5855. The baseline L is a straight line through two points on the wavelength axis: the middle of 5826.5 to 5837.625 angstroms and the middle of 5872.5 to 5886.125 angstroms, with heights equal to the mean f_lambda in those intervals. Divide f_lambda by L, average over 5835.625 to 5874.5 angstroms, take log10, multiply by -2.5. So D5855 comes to 0.09 mag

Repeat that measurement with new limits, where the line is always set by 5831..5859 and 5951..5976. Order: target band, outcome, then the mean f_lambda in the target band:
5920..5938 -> 0.06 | 10.3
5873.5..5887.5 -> -0.10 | 11.3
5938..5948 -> -0.02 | 11.1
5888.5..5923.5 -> 0.03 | 10.3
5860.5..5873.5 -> -0.03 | 10.5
